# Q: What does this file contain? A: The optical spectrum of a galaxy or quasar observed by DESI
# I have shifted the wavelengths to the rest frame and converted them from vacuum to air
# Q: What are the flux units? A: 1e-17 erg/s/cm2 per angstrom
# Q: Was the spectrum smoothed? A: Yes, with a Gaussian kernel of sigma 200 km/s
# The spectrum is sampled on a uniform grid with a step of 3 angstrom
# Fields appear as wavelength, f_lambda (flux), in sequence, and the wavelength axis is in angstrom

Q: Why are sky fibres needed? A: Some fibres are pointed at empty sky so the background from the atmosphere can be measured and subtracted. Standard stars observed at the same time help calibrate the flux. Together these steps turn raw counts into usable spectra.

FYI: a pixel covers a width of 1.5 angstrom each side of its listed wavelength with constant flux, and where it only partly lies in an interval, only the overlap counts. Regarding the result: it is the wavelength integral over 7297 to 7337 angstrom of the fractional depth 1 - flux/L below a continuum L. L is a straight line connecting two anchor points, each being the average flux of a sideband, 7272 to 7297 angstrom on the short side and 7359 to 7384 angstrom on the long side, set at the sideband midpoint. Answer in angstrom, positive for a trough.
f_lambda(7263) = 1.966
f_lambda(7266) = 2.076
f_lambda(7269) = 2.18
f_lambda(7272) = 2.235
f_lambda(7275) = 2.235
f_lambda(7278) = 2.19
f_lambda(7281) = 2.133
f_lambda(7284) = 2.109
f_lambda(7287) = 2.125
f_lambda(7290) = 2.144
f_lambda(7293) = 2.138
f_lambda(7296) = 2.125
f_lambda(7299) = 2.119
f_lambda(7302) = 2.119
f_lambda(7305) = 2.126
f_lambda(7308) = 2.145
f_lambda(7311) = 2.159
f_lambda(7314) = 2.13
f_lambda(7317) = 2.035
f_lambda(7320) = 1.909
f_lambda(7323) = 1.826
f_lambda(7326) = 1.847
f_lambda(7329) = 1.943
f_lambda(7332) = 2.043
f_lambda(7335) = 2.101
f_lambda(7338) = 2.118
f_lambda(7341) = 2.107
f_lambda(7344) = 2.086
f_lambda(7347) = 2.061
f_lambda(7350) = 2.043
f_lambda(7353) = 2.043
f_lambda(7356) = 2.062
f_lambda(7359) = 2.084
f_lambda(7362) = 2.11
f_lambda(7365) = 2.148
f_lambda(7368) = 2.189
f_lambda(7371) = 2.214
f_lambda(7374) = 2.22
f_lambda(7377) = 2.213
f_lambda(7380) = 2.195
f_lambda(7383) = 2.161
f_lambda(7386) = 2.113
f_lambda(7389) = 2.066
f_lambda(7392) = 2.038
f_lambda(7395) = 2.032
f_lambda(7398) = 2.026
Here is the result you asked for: 2.3 angstrom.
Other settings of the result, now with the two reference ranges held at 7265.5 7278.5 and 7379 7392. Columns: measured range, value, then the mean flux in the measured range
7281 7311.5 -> 0.6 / 2.13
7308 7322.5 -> 0.8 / 2.05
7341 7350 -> 0.3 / 2.07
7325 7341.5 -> 1.0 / 2.03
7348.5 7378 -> 0.0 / 2.13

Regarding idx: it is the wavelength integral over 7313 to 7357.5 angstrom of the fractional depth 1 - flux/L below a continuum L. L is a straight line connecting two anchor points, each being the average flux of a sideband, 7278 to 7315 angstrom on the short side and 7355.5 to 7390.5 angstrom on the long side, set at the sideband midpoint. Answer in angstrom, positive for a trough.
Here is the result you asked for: 2.5 angstrom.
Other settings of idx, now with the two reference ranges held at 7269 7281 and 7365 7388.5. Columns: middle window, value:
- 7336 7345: 0.3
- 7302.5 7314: 0.3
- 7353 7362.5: 0.5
